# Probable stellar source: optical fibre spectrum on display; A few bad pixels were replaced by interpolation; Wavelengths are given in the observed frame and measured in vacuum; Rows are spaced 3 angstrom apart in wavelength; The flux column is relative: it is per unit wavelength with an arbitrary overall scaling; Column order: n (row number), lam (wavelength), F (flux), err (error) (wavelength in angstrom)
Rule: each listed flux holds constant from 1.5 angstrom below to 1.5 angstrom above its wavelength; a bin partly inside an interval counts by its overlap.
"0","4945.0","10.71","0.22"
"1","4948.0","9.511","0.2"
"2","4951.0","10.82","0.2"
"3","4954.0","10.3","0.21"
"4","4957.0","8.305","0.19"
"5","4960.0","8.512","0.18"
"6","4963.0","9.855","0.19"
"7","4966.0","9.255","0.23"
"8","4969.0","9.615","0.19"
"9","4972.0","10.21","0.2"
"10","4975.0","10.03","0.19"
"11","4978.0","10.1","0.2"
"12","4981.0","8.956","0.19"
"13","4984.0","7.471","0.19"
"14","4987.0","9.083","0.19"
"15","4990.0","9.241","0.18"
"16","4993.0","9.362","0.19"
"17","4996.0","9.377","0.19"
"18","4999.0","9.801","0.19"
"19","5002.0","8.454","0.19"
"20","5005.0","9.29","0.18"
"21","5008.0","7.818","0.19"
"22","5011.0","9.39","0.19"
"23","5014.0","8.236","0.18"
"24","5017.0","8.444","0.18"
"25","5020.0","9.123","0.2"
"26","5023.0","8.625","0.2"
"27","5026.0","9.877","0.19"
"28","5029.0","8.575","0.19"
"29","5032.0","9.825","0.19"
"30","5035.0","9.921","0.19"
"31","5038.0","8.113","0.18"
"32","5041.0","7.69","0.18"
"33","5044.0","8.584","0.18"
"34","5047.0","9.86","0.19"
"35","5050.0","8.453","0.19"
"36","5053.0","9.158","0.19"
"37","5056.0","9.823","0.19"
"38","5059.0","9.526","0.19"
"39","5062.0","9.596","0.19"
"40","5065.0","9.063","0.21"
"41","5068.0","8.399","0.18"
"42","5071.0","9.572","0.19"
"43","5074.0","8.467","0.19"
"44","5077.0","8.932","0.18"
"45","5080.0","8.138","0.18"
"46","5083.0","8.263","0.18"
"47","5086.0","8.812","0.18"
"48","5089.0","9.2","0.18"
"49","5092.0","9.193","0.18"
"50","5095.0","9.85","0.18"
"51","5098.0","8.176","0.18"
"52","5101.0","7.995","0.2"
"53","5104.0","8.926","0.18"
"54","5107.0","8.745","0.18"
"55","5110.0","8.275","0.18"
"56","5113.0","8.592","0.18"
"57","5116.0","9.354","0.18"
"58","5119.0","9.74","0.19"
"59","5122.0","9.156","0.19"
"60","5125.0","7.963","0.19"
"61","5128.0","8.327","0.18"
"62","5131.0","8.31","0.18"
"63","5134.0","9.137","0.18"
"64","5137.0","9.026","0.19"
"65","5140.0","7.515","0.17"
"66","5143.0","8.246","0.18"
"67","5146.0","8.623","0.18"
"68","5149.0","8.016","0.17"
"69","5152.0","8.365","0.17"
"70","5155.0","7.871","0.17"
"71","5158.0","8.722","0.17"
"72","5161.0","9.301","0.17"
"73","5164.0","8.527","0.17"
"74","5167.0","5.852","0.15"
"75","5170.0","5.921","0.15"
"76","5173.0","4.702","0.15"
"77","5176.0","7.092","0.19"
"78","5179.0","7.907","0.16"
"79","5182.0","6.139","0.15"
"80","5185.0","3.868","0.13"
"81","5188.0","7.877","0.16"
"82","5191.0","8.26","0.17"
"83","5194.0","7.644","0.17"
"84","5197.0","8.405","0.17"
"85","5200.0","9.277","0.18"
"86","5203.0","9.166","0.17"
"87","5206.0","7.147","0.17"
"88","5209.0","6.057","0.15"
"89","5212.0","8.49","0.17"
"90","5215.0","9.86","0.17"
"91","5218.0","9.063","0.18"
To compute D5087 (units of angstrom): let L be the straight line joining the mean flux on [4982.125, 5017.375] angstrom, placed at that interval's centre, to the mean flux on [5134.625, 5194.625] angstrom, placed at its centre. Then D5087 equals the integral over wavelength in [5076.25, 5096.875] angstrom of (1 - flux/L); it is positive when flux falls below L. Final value -1.9 angstrom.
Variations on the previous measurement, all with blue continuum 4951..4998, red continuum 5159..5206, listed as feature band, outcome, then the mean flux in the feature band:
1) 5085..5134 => -4.6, 8.8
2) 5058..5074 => -1.3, 9.15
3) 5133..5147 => -1.3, 8.48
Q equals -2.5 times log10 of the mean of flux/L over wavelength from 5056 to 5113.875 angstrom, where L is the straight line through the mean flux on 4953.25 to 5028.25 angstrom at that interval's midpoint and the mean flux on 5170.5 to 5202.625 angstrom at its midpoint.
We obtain -0.09 mag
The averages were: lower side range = 9.13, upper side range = 7.15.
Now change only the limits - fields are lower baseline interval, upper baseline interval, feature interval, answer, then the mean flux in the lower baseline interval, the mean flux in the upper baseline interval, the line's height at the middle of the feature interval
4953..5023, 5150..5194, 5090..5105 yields -0.11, 9.12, 7.2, 7.98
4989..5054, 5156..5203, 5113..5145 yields -0.10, 8.96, 7.37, 7.88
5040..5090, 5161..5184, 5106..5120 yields -0.13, 8.92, 6.71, 7.93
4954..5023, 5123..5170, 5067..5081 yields -0.02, 9.1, 8.19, 8.61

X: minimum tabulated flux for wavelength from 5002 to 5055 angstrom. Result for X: 7.69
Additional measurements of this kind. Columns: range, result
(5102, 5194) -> 3.868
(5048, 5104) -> 7.995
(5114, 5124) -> 9.156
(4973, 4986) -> 7.471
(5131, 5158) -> 7.515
